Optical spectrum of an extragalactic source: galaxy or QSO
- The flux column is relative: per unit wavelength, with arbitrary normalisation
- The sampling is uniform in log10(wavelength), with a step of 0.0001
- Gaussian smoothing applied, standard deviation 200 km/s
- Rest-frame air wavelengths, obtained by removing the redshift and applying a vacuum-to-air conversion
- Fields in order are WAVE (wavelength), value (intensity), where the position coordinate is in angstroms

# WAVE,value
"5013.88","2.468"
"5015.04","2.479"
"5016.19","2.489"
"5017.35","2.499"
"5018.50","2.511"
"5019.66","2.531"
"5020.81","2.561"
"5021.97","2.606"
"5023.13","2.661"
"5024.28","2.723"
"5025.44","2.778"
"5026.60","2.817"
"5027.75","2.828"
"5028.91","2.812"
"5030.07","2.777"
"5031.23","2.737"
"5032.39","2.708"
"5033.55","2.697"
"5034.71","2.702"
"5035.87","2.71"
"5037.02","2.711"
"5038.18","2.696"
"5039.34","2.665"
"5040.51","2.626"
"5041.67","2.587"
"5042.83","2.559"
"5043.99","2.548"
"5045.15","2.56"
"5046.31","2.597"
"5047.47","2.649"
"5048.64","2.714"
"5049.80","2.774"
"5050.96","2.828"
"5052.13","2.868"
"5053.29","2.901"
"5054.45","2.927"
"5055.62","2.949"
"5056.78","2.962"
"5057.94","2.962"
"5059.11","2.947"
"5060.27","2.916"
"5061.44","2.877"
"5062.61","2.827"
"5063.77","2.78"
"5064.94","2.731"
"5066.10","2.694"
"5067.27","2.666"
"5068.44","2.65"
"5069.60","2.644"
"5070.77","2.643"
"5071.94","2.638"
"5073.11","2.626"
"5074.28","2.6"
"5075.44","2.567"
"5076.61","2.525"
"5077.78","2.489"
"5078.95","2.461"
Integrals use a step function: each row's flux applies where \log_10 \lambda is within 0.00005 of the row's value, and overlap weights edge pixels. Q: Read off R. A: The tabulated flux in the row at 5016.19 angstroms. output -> 2.489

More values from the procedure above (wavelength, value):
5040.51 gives 2.626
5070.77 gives 2.643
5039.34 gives 2.665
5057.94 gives 2.962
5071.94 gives 2.638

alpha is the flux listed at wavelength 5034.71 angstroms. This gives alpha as 2.702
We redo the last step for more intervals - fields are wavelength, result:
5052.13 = 2.868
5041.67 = 2.587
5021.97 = 2.606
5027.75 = 2.828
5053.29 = 2.901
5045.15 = 2.56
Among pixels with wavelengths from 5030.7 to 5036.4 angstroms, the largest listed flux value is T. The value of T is 2.737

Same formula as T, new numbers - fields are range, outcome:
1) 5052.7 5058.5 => 2.962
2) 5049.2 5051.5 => 2.828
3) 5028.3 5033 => 2.812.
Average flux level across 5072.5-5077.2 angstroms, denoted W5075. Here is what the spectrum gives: 2.58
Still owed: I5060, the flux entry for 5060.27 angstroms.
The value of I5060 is 2.916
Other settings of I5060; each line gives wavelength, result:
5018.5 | 2.511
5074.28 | 2.6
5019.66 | 2.531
